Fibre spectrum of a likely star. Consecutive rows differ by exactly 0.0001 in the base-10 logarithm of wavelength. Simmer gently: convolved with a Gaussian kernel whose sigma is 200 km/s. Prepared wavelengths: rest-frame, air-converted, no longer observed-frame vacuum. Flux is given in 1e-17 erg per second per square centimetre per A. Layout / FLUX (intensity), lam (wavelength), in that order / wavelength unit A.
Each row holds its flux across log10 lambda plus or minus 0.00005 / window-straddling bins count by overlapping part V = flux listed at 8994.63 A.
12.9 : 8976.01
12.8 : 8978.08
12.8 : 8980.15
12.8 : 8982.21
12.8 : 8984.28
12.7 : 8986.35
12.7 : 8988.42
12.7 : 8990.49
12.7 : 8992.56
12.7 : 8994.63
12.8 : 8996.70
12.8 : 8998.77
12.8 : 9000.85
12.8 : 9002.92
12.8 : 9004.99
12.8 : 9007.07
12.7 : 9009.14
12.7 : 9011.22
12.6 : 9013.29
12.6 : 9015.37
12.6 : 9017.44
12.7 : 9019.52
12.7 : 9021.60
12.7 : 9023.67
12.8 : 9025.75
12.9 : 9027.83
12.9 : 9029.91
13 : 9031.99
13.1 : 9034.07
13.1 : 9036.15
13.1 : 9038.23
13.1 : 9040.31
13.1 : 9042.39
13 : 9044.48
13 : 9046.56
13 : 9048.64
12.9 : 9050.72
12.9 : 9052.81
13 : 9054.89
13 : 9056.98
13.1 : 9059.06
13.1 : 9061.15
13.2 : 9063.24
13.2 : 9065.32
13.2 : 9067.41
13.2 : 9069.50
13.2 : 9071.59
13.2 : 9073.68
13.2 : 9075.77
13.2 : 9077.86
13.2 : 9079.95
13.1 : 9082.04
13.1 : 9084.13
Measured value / 12.7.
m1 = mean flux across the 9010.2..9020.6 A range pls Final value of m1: 12.6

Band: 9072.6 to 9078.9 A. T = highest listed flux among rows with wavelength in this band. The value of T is 13.2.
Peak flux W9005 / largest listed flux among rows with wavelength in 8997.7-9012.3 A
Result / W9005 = 12.8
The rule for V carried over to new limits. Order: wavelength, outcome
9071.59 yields 13.2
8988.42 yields 12.7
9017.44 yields 12.6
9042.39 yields 13.1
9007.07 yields 12.8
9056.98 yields 13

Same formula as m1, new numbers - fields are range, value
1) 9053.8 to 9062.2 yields 13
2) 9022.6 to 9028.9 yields 12.8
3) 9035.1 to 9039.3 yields 13.1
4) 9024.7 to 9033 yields 12.9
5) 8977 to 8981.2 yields 12.8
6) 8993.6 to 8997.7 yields 12.8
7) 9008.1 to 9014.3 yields 12.7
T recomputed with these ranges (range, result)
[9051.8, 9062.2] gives 13.1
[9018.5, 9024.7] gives 12.7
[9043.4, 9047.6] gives 13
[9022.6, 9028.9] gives 12.9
